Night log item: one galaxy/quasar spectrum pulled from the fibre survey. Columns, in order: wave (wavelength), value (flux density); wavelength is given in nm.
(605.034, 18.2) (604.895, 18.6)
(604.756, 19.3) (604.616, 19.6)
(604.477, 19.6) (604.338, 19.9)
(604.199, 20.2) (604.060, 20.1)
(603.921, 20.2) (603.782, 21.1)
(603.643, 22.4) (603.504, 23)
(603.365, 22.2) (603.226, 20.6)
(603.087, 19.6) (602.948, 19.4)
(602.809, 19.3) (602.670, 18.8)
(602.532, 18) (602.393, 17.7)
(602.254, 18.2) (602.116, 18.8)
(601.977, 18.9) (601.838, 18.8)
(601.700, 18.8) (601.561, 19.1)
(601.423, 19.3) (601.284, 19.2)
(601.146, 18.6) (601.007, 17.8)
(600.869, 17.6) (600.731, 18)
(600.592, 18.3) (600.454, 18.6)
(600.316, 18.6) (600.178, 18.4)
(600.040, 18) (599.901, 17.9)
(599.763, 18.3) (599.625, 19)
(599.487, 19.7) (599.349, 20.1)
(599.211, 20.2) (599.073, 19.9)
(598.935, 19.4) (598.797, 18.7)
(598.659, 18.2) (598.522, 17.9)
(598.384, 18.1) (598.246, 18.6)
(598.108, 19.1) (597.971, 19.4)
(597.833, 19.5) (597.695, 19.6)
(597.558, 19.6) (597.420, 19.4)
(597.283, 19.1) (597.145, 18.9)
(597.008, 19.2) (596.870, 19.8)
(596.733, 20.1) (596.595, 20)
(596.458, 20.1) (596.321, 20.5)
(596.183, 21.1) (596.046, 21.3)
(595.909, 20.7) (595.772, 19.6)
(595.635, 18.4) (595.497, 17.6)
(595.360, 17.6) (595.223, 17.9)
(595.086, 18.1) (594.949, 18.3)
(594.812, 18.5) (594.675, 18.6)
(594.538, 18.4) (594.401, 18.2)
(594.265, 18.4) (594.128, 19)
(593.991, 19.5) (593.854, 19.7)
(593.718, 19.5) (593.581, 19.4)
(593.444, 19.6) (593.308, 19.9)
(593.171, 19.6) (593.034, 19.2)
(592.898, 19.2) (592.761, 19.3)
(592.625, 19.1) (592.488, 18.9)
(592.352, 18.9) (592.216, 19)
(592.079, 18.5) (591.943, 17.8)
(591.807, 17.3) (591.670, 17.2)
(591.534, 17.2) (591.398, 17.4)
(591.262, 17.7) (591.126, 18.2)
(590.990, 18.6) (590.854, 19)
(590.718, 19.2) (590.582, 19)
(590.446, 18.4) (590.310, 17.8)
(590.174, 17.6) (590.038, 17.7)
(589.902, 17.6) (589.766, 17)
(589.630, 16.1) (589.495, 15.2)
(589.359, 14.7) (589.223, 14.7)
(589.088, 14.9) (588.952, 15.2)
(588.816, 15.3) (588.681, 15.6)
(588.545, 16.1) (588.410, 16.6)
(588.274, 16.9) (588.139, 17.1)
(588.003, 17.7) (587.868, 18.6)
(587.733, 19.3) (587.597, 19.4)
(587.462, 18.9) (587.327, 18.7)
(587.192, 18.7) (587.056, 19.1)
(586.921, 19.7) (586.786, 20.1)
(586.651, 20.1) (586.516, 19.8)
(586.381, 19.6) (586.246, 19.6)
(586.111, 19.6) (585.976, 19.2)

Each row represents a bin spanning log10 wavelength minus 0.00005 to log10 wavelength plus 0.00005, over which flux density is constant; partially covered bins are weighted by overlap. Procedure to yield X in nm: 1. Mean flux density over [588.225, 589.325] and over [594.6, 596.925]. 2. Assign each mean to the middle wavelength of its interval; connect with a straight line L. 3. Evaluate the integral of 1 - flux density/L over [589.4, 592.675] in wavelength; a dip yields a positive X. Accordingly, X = -0.21 nm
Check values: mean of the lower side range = 15.6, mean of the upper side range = 19.3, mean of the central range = 17.9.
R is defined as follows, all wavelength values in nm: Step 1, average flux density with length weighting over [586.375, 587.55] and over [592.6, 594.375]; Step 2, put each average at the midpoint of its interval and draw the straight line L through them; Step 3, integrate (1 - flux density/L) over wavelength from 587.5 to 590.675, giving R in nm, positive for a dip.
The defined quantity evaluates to 0.40 nm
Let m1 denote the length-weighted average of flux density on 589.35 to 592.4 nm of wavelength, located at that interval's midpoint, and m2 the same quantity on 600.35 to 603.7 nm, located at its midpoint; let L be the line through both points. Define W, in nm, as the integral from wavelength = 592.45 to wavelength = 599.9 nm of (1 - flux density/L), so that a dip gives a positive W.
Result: -0.31 nm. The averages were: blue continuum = 17.8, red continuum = 19.2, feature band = 19.2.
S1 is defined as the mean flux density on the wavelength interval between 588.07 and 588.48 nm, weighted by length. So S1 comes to 16.9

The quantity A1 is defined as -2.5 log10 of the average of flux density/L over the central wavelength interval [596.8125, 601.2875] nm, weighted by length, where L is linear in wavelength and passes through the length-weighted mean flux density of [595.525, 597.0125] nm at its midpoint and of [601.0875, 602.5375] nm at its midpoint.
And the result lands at 0.029 mag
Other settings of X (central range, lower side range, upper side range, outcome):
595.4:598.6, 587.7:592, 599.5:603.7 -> -0.20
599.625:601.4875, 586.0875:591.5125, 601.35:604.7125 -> 0.10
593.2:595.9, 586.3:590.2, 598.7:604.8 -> -0.07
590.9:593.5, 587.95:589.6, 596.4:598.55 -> -0.21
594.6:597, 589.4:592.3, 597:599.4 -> -0.08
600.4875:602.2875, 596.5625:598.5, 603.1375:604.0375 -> 0.18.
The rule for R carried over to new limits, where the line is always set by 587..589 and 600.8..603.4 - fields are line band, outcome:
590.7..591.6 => -0.01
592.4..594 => -0.12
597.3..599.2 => -0.05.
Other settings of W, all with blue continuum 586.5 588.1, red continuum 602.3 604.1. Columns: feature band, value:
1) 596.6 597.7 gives 0.02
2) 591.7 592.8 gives 0.05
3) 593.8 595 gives 0.05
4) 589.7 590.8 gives 0.07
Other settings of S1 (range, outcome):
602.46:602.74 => 18.4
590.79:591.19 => 18.6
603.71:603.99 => 20.7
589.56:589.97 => 16.9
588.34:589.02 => 15.8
